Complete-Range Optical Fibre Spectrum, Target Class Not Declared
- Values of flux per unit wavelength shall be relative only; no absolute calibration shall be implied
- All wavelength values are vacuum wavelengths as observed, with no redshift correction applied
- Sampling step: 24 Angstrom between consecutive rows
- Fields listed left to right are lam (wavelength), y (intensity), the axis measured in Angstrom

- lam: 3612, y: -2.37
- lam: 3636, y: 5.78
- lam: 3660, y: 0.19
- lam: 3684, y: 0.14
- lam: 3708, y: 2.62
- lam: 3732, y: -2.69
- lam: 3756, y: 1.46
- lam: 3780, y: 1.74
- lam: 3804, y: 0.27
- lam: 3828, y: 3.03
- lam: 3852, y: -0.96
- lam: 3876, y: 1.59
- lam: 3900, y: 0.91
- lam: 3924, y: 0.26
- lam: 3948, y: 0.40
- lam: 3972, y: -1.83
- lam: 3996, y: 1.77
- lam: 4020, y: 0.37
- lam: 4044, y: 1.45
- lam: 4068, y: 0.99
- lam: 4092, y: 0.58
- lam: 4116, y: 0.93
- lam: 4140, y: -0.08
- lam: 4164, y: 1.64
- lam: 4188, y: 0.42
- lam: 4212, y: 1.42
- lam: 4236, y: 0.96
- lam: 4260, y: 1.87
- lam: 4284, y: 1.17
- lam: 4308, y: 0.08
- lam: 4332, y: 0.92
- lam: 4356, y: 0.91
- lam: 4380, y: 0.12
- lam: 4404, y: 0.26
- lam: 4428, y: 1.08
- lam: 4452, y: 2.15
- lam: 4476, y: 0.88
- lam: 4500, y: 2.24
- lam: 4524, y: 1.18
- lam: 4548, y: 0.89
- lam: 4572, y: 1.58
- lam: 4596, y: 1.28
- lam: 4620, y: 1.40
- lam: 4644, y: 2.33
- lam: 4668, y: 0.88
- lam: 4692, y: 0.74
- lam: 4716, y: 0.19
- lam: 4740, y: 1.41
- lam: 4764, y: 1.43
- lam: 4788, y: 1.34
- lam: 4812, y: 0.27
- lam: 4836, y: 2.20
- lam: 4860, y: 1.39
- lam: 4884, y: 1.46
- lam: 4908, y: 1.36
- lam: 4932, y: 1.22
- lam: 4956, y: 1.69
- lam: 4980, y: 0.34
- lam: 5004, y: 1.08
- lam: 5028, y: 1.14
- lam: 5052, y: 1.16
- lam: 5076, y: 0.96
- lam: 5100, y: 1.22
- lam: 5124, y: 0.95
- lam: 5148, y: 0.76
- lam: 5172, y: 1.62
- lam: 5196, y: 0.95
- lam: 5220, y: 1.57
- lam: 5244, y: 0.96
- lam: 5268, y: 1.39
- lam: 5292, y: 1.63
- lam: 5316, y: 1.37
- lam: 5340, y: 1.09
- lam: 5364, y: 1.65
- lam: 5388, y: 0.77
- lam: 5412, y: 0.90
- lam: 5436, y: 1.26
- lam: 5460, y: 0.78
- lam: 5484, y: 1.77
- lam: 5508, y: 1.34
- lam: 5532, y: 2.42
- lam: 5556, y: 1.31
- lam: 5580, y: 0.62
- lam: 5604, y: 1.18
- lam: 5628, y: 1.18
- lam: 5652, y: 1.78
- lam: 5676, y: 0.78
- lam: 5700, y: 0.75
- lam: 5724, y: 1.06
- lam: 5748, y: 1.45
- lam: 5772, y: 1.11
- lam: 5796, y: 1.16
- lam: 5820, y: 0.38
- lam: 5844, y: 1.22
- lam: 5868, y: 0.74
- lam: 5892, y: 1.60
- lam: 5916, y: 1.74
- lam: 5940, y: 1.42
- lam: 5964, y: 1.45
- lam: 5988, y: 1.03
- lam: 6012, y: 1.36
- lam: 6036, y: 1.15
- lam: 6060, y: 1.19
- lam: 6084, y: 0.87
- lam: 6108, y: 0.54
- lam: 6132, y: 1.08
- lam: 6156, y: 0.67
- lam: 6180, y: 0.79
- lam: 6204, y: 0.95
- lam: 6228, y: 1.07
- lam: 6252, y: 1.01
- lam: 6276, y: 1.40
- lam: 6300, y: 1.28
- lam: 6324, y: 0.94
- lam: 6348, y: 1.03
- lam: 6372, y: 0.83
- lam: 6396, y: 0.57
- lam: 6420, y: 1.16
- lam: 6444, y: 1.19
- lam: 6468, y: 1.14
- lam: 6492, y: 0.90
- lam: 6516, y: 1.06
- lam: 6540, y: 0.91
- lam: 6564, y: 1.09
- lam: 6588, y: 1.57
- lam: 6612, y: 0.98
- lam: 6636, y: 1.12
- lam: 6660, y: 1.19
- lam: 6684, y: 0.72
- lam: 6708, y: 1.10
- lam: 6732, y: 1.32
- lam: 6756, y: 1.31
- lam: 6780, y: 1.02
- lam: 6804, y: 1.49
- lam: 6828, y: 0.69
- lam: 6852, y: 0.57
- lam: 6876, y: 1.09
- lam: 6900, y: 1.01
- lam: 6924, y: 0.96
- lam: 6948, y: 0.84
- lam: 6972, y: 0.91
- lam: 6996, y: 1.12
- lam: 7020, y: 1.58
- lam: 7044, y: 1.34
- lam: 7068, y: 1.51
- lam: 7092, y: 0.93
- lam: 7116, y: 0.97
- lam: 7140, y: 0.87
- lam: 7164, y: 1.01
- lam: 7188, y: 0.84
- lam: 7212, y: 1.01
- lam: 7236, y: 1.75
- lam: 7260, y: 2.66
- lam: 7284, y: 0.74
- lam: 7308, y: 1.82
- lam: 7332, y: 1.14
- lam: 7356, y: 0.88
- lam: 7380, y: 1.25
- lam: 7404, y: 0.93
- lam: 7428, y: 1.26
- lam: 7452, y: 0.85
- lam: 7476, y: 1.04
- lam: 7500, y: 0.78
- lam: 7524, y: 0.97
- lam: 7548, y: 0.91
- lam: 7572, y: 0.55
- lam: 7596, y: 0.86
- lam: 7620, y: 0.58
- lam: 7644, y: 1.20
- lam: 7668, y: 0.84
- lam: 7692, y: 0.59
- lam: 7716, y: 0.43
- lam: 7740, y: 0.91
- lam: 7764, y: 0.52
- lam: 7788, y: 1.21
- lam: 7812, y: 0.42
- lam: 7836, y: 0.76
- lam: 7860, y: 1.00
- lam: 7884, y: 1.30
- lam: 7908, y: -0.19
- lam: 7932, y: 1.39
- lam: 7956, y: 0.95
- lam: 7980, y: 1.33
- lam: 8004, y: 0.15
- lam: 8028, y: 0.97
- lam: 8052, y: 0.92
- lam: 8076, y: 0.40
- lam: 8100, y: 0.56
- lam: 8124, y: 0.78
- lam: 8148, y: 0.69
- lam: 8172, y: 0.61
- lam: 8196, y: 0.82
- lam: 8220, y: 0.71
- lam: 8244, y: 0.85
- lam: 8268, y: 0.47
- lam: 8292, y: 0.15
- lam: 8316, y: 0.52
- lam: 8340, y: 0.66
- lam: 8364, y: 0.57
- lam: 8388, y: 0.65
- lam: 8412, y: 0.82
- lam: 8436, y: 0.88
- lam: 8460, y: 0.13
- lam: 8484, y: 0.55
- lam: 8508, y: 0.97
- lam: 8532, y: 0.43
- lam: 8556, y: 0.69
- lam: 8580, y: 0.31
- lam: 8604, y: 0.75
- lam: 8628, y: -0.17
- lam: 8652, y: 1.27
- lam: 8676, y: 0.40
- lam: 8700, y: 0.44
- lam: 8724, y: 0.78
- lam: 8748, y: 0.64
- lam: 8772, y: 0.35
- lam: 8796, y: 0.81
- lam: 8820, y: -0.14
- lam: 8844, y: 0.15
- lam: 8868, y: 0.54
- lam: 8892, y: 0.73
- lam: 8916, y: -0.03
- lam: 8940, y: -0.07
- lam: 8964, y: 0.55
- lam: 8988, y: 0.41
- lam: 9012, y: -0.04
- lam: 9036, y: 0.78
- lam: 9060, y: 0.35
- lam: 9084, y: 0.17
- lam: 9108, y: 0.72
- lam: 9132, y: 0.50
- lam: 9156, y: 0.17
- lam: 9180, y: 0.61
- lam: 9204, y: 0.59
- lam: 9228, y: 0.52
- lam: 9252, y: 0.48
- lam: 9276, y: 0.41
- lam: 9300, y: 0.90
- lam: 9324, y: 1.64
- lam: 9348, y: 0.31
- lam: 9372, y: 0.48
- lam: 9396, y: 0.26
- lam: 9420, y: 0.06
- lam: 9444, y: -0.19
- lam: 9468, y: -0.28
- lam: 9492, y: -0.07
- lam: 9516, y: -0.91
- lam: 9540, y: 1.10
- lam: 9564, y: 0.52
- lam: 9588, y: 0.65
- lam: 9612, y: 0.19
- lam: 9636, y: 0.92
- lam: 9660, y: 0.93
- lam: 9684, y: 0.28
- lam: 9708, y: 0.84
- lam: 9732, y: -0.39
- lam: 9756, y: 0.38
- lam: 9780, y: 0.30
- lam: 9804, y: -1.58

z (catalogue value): 0.11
